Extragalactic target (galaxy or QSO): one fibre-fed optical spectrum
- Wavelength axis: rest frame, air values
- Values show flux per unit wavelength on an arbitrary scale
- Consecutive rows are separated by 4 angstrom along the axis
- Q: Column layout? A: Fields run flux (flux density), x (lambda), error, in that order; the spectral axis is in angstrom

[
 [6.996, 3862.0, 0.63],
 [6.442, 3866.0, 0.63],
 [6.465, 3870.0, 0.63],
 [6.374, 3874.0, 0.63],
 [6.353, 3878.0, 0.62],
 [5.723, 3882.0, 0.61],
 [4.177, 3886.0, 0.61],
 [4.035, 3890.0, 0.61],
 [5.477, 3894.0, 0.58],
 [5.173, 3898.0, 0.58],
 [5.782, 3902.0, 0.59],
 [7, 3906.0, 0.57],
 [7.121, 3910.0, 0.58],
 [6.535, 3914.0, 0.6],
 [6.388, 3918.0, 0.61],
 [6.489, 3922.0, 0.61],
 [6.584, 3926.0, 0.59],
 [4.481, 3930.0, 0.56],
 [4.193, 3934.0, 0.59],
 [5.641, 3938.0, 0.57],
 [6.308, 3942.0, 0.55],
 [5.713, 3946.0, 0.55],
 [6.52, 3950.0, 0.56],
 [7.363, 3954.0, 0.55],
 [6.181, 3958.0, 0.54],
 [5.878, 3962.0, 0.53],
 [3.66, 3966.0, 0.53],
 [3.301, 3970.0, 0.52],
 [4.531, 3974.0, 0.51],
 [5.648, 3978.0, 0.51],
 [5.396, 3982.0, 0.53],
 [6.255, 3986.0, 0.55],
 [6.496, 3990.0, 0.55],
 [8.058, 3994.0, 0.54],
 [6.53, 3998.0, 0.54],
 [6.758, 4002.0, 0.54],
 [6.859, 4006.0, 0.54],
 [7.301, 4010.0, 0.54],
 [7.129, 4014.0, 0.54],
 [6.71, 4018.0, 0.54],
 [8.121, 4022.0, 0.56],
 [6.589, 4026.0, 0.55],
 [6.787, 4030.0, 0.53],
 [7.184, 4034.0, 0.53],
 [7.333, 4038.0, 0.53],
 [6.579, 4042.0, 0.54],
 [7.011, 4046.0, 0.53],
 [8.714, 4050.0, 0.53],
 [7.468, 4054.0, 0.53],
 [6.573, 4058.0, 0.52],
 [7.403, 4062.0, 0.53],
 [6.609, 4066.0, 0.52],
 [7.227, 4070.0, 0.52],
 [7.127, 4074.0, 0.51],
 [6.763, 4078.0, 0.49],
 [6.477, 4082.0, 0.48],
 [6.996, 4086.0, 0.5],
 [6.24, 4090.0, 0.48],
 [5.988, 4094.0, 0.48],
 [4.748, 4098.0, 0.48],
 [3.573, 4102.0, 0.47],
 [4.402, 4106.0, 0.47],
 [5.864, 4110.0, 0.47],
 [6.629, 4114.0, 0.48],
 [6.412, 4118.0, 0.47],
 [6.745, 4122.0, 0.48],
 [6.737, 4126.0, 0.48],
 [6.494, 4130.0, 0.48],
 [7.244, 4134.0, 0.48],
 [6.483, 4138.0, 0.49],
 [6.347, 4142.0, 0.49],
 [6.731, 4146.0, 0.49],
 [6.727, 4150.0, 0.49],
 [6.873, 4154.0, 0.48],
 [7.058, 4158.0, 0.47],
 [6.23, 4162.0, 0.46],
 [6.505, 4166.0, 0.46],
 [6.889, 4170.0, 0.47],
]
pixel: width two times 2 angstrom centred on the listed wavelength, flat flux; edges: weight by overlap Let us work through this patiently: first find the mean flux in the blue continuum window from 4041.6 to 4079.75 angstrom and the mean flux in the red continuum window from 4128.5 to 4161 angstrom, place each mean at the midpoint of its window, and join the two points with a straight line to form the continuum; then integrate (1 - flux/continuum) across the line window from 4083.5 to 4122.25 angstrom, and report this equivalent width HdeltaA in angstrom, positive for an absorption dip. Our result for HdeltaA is 6.8 angstrom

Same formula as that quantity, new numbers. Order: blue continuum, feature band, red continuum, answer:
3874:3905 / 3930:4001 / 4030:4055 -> 7.0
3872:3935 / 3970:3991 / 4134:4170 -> 2.3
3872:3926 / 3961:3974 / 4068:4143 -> 3.9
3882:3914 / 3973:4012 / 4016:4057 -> 1.7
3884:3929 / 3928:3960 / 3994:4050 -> 2.4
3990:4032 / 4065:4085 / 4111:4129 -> -0.2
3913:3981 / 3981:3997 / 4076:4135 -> -2.5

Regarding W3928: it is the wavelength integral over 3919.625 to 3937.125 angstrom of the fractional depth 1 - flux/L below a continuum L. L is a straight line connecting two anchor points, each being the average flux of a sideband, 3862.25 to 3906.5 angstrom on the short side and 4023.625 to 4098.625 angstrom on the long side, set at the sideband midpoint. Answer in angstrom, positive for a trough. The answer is 1.6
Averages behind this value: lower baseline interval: 5.73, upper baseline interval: 6.88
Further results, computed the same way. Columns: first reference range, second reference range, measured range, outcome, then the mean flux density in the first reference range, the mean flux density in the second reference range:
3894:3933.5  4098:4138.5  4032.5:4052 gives -4.41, 6.06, 5.98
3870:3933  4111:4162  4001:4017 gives -2.03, 5.84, 6.67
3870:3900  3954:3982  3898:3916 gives -3.83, 5.41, 5.08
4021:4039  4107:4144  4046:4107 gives 3.31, 7.14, 6.49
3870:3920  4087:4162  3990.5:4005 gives -2.46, 5.87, 6.2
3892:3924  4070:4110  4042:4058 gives -3.96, 6.25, 5.89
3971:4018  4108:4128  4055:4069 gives -1.07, 6.39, 6.48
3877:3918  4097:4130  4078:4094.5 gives -2.26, 5.75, 5.72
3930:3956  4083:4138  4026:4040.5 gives -2.61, 5.84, 6.03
